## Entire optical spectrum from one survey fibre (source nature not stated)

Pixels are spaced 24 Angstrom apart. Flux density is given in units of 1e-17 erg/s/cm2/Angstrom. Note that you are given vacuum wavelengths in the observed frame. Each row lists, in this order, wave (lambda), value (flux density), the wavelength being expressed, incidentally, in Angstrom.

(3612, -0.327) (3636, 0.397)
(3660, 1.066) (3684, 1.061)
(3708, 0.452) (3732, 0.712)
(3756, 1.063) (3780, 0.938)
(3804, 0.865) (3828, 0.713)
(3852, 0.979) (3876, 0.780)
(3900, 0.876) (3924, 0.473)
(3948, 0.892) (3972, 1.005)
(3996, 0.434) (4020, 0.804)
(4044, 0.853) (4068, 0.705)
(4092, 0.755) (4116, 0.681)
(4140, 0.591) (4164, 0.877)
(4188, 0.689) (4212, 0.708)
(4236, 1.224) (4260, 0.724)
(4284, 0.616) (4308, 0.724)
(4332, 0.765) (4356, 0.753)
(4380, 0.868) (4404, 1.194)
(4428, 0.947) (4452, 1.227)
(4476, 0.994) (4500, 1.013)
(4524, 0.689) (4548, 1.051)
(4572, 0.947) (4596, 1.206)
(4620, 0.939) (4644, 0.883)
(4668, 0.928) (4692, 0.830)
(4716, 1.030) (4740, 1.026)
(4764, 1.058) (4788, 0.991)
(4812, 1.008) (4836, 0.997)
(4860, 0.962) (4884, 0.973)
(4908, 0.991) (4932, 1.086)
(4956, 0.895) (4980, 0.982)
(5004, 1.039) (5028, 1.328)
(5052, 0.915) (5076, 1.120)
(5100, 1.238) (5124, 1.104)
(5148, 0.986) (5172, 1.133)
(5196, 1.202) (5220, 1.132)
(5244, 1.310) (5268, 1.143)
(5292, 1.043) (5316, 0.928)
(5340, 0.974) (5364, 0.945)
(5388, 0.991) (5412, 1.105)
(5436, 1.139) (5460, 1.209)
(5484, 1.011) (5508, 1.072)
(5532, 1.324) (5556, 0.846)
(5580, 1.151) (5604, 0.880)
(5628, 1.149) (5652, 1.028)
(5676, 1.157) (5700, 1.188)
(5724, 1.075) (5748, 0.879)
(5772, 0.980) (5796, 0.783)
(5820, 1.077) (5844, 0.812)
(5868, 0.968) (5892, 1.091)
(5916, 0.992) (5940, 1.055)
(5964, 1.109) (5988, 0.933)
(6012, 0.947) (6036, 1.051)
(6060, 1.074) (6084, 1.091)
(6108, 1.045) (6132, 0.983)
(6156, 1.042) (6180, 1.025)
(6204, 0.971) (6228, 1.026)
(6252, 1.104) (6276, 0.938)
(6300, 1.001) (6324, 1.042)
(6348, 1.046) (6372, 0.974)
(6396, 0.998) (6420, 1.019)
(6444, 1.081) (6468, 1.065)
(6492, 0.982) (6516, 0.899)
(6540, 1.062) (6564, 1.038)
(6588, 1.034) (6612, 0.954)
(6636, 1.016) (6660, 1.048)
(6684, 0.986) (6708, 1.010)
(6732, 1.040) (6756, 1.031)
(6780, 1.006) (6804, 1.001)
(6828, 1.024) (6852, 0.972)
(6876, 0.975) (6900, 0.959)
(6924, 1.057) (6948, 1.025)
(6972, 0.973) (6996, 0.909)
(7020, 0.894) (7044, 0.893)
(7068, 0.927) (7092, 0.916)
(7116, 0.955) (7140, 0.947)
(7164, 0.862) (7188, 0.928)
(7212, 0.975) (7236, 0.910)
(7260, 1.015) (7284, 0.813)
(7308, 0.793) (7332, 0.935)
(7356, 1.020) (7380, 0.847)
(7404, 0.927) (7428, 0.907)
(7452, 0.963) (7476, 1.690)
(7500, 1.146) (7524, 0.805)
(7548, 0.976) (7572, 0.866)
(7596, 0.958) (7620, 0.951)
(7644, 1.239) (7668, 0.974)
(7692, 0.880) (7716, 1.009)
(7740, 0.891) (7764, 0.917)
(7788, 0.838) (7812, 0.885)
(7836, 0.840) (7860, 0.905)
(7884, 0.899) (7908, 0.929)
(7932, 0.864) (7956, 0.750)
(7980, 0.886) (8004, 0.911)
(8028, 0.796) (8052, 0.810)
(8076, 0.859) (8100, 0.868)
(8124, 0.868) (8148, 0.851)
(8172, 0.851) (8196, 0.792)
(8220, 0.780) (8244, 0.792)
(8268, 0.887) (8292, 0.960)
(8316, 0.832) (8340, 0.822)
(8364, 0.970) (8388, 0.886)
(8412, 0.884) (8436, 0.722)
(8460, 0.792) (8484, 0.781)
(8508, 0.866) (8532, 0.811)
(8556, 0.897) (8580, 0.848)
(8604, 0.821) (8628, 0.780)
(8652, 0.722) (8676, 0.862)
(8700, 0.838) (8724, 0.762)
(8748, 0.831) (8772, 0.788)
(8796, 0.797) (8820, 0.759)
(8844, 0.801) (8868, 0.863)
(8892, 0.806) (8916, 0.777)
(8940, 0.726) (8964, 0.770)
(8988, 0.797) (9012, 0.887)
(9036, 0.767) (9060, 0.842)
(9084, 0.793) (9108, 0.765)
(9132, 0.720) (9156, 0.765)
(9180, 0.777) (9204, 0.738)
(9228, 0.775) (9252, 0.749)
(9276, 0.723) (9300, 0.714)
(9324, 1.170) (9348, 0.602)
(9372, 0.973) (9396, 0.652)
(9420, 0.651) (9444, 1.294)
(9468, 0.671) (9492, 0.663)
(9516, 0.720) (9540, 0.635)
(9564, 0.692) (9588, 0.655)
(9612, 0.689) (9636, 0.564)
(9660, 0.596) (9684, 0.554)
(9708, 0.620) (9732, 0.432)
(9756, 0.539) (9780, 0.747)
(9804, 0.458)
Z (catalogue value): 0.139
